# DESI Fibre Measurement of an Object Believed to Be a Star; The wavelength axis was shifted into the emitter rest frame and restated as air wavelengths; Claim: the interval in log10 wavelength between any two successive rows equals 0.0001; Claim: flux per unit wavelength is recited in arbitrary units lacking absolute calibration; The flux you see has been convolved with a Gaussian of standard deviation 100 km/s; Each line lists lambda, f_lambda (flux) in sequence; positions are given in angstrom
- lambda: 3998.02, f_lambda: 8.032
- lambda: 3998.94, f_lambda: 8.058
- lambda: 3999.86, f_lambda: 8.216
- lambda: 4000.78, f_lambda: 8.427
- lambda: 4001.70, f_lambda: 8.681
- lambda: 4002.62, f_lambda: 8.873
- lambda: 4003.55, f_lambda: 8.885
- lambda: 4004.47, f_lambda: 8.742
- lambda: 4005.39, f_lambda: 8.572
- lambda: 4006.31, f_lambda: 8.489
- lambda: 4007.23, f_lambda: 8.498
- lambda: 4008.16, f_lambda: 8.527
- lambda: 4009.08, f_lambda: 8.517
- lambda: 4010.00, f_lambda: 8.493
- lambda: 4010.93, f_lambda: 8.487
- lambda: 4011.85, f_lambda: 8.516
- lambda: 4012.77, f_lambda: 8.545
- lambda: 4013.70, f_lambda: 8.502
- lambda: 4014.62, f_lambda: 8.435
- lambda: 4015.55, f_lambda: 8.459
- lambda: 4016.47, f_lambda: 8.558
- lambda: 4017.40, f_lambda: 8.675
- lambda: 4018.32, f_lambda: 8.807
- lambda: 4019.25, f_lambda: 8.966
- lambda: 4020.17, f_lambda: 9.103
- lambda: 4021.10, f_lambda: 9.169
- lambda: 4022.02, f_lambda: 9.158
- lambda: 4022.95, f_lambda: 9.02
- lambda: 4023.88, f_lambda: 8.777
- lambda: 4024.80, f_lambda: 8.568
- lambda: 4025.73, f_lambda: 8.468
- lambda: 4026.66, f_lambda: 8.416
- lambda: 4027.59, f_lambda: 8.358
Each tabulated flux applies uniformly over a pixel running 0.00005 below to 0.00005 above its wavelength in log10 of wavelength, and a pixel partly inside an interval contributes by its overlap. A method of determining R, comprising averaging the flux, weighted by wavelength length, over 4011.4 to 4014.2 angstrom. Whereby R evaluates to 8.53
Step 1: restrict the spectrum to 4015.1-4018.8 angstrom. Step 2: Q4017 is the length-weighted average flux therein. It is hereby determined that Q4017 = 8.63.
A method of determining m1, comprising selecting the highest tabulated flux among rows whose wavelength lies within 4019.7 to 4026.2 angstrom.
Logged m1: 9.169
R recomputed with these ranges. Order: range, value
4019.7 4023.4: 9.12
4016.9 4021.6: 8.95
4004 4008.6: 8.57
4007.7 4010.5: 8.51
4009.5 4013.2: 8.52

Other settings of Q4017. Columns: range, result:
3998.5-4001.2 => 8.24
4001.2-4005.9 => 8.75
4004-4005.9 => 8.68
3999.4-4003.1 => 8.54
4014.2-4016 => 8.42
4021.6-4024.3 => 8.96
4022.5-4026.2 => 8.7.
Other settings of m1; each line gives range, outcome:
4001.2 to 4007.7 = 8.885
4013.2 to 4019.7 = 8.966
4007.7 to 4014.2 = 8.545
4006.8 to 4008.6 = 8.527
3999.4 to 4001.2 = 8.427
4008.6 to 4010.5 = 8.517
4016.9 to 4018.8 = 8.807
